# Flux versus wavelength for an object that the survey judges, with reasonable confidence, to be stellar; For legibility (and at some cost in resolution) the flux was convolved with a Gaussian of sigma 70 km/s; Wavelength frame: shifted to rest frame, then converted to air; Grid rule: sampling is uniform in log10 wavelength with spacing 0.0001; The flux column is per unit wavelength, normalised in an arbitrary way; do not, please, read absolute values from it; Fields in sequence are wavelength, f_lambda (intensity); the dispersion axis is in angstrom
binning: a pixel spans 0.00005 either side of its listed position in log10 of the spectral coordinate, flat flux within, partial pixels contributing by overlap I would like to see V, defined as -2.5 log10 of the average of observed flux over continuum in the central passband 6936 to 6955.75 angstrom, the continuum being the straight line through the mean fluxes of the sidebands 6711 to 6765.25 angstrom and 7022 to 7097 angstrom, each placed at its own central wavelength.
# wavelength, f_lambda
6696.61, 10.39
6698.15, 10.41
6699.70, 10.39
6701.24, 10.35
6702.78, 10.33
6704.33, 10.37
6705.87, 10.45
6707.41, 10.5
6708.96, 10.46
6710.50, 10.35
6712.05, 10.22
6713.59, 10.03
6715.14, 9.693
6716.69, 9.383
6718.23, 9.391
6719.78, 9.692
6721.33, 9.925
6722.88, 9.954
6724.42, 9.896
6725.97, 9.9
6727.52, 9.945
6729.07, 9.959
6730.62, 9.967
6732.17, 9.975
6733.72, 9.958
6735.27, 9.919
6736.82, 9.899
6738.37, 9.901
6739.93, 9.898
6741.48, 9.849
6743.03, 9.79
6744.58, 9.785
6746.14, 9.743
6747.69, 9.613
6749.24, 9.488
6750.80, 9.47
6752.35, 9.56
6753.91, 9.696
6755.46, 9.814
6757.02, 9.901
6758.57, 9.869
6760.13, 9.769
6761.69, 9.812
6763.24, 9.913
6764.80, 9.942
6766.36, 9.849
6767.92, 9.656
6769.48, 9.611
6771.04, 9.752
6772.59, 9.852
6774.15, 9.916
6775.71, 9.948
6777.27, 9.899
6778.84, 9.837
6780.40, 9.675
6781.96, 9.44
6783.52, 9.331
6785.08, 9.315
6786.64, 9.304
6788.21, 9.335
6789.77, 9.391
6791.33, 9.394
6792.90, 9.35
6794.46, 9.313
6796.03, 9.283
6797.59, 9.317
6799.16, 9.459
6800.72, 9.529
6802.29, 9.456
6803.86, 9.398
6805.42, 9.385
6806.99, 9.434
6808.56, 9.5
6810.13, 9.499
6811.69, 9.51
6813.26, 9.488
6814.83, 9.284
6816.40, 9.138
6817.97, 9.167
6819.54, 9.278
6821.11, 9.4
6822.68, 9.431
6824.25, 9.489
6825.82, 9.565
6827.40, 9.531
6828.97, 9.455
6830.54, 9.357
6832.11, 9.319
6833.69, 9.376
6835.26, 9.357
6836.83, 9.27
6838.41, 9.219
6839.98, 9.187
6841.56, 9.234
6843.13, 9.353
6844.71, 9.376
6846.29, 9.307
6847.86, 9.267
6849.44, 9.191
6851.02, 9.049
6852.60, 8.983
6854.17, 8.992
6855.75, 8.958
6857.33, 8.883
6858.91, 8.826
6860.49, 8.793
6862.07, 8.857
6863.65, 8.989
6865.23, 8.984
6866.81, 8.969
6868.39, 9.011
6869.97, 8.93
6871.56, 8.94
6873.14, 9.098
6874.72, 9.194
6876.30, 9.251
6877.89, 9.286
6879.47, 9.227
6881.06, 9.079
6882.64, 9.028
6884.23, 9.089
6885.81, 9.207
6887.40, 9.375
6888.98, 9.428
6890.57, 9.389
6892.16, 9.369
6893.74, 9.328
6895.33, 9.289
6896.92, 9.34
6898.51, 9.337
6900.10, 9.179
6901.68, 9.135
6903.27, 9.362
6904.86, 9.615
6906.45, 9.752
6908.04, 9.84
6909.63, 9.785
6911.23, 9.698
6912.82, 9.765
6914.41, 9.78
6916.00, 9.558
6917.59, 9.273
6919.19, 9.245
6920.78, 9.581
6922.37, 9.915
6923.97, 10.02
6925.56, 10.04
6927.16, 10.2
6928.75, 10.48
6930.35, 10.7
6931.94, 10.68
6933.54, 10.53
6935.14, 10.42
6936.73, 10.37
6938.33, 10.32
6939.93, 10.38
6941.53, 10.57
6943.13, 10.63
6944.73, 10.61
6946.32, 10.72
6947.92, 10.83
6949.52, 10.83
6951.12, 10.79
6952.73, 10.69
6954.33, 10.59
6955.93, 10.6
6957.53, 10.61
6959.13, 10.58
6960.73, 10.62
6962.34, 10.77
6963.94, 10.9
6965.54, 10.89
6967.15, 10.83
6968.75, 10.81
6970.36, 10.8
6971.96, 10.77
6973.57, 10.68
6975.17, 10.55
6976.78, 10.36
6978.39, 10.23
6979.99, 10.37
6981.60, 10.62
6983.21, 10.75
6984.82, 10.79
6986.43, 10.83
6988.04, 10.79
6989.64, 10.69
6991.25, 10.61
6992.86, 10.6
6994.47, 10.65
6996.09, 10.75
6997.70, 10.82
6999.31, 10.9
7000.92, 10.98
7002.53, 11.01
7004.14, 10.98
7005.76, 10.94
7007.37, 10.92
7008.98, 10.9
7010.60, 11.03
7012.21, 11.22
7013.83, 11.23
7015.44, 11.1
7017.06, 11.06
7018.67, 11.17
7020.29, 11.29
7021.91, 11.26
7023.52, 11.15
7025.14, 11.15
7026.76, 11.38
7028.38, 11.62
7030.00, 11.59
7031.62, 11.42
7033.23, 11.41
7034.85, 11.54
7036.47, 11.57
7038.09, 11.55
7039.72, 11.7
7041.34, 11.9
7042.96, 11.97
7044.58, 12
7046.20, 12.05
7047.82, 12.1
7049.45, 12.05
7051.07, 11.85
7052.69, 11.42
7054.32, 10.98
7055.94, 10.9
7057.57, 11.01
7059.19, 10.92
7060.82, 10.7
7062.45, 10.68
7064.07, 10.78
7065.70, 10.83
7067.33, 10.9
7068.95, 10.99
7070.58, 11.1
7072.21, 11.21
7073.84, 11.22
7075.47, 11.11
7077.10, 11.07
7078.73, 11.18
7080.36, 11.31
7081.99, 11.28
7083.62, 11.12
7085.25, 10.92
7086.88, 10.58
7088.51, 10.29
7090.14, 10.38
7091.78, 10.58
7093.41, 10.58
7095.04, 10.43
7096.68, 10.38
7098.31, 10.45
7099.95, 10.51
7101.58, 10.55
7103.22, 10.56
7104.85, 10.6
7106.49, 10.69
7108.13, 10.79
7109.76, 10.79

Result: 0.01 mag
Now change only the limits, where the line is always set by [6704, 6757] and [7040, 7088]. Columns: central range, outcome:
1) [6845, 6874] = 0.158 mag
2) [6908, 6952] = 0.052 mag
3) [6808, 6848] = 0.102 mag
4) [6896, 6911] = 0.120 mag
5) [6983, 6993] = 0.020 mag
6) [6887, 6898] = 0.130 mag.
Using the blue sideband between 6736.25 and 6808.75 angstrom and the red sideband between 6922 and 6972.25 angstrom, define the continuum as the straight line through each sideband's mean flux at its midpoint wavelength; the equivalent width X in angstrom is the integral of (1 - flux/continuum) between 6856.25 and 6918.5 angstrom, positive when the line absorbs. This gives 6.0 angstrom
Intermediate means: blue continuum 9.63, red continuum 10.6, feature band 9.26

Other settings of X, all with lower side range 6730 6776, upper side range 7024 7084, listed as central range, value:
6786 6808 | 1.41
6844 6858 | 1.62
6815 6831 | 1.23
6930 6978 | 0.82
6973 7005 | 0.90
